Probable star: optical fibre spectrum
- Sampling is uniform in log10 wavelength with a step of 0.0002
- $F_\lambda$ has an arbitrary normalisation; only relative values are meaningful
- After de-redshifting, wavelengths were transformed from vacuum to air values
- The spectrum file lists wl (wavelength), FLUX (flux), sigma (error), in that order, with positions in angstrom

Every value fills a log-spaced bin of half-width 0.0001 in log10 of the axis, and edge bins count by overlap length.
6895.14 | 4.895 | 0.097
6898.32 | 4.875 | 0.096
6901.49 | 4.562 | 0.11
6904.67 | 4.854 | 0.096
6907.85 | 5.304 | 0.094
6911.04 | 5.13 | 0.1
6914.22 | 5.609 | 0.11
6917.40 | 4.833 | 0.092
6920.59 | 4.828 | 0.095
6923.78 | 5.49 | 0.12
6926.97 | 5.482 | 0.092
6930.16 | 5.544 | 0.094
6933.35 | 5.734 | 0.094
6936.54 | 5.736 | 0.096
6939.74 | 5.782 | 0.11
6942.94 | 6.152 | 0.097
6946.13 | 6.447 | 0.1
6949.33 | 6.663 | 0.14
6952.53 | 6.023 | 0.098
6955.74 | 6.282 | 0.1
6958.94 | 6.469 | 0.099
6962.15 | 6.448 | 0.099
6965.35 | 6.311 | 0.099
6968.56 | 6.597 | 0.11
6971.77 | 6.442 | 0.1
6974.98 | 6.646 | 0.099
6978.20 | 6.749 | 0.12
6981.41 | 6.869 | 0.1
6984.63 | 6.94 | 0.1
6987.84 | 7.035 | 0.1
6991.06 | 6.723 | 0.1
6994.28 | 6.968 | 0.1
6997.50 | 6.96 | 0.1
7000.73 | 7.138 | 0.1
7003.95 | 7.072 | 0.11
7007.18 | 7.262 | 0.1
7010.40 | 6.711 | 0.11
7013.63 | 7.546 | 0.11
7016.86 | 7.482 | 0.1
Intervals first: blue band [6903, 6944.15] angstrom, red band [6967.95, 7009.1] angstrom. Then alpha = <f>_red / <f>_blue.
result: 1.27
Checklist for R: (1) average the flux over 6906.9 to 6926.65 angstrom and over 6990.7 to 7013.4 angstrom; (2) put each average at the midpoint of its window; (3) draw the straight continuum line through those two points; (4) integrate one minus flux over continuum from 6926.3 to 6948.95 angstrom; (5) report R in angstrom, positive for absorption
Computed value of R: -1.0 angstrom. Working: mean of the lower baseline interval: 5.21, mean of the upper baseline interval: 7.03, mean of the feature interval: 5.9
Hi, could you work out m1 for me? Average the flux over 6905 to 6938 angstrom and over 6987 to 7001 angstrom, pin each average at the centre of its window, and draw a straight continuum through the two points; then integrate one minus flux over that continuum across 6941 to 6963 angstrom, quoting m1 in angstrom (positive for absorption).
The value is -1.2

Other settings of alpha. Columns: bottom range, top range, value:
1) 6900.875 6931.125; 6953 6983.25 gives 1.26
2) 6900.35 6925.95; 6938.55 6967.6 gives 1.24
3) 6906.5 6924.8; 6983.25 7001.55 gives 1.34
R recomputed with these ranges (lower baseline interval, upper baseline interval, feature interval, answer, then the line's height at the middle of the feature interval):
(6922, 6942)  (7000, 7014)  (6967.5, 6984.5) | -0.5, 6.5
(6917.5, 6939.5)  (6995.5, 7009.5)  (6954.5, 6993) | -1.1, 6.45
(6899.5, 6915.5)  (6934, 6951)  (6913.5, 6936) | 0.9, 5.6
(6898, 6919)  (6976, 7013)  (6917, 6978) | -1.3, 5.91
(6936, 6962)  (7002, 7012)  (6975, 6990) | -0.4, 6.69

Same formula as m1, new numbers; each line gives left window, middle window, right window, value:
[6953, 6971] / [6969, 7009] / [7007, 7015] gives -0.5 angstrom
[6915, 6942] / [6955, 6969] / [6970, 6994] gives -0.3 angstrom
